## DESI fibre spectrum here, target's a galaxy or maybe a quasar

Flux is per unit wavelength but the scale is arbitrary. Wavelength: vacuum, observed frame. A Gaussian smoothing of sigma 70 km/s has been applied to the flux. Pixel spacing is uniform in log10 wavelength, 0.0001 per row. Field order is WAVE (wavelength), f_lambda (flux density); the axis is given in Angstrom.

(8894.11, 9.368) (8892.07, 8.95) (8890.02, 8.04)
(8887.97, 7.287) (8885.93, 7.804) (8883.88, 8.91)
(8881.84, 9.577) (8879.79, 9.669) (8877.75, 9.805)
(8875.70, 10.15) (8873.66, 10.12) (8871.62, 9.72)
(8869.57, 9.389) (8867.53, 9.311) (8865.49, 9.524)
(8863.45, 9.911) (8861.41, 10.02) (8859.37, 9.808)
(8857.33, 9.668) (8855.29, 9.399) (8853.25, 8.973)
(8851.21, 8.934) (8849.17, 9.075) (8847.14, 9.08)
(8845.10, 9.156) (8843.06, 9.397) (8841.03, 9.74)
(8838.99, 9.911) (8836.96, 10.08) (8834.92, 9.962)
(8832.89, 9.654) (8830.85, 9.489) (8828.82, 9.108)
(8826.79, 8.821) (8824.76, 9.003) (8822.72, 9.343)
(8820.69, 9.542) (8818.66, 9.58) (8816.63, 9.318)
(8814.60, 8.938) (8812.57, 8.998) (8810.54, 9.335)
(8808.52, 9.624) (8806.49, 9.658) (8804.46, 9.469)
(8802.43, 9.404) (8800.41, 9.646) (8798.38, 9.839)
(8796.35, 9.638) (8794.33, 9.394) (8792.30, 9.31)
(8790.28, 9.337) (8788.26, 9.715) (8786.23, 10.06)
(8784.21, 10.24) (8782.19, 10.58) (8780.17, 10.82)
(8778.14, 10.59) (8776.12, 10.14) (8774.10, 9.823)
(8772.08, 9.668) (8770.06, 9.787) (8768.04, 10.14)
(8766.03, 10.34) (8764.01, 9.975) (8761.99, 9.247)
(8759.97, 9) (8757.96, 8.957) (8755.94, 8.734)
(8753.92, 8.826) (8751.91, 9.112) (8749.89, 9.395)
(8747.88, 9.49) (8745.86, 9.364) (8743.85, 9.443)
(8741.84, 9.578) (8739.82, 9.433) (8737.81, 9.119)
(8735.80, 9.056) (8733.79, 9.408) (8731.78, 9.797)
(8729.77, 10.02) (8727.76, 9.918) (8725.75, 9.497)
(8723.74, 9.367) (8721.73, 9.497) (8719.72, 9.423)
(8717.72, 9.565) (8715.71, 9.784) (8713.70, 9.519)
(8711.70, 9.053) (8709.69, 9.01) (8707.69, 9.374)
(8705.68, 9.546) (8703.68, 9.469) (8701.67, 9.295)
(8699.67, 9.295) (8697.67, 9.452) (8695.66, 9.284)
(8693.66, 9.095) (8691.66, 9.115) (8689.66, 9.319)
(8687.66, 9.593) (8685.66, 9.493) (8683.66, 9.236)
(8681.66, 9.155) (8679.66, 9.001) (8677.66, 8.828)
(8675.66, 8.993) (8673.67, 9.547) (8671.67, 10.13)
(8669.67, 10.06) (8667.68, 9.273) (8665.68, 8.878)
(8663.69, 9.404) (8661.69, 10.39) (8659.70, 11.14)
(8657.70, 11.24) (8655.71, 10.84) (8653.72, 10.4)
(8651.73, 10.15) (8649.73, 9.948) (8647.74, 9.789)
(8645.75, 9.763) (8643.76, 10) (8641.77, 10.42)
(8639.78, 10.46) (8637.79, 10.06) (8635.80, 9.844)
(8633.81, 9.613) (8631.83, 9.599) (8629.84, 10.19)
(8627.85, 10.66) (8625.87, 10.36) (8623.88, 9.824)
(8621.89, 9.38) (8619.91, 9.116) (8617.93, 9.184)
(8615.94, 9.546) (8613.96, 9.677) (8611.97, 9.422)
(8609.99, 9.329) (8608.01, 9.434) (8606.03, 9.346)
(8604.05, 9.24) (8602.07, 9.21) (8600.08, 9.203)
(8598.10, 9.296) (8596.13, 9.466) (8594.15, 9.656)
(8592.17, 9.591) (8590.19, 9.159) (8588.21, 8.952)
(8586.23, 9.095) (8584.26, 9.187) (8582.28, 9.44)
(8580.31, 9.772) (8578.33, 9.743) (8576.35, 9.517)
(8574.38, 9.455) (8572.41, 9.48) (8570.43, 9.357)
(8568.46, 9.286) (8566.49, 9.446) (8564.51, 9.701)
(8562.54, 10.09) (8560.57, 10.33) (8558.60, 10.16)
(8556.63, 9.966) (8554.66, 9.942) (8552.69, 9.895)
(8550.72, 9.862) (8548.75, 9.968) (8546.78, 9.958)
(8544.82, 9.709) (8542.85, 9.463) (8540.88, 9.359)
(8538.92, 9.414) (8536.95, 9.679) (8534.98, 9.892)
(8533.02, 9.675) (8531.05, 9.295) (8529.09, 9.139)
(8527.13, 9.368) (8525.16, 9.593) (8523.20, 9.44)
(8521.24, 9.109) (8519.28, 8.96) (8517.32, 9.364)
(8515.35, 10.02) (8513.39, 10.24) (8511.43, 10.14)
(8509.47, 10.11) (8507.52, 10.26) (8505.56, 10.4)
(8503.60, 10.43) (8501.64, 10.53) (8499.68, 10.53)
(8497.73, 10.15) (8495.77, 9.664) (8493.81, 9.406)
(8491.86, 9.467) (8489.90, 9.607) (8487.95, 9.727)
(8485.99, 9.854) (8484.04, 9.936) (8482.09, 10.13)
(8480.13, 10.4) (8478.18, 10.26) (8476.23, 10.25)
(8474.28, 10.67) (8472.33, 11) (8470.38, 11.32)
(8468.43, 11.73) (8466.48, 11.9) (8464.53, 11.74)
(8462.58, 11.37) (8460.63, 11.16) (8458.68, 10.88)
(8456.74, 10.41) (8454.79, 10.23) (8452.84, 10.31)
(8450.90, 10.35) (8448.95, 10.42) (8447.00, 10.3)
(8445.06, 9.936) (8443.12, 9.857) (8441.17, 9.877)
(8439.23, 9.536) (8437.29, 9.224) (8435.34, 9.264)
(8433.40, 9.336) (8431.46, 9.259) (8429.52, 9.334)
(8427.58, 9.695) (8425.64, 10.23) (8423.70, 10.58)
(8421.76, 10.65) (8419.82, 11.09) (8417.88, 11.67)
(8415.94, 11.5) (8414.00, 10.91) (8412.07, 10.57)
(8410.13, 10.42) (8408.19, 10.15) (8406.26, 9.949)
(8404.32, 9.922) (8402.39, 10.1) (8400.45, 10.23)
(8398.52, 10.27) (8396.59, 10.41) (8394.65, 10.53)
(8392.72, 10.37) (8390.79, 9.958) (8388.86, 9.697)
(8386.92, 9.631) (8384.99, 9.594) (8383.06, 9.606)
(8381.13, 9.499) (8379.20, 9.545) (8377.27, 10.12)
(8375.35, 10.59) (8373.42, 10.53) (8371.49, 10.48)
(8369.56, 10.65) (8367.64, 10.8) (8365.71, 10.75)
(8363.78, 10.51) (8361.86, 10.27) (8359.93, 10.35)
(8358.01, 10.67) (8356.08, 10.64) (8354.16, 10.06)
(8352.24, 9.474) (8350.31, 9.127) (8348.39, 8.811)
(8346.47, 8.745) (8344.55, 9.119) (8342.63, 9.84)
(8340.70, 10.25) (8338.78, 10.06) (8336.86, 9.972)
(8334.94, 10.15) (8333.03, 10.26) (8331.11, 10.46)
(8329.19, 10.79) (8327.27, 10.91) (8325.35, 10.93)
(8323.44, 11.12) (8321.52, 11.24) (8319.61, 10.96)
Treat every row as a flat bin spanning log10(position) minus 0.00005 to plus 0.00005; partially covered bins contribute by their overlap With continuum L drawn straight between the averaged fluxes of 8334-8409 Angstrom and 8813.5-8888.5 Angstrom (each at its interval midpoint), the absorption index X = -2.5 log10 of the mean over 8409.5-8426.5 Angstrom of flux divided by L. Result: -0.09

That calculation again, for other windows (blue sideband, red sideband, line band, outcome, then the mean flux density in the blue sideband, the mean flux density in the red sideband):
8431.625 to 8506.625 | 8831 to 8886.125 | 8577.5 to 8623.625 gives 0.074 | 10.3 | 9.53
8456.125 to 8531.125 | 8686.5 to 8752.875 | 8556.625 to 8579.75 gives 0.028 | 10.2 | 9.42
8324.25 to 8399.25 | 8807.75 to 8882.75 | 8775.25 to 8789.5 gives -0.079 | 10.1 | 9.49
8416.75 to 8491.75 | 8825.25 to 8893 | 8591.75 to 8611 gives 0.068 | 10.3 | 9.34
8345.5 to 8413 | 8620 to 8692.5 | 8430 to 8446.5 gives 0.053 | 10.1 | 9.83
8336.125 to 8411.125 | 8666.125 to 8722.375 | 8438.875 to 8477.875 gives -0.086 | 10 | 9.37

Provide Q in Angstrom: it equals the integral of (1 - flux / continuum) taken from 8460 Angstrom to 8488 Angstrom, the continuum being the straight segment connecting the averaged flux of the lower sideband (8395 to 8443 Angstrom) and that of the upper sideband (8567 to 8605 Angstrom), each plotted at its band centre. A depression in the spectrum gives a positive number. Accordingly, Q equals -2.49 Angstrom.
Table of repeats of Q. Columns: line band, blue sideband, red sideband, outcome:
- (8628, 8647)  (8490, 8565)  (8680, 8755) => -0.9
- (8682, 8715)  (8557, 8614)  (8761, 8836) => 0.9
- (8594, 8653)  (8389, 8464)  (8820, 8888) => 1.0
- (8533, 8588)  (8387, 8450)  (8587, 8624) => -0.7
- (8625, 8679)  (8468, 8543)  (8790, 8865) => -1.5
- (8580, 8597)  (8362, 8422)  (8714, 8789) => 1.0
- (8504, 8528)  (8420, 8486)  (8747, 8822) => 1.0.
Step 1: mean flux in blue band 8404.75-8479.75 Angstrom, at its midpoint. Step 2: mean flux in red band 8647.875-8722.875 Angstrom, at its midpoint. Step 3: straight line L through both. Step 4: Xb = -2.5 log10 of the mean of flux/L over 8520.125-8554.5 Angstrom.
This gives 0.06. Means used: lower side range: 10.5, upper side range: 9.59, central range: 9.58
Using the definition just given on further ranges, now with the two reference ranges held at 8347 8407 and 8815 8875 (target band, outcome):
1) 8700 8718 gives 0.03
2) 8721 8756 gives 0.02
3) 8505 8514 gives -0.03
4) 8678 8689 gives 0.05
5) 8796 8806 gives -0.01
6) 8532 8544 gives 0.03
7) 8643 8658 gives -0.05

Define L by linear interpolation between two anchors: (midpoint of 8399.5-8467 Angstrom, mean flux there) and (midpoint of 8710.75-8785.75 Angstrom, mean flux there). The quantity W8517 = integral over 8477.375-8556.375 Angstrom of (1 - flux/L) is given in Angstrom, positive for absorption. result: 2.7 Angstrom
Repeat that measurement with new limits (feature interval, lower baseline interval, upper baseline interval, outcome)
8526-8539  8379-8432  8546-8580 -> 0.5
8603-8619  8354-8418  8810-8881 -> 0.8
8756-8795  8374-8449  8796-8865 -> -1.2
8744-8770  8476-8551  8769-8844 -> 0.7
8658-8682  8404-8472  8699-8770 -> 0.1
